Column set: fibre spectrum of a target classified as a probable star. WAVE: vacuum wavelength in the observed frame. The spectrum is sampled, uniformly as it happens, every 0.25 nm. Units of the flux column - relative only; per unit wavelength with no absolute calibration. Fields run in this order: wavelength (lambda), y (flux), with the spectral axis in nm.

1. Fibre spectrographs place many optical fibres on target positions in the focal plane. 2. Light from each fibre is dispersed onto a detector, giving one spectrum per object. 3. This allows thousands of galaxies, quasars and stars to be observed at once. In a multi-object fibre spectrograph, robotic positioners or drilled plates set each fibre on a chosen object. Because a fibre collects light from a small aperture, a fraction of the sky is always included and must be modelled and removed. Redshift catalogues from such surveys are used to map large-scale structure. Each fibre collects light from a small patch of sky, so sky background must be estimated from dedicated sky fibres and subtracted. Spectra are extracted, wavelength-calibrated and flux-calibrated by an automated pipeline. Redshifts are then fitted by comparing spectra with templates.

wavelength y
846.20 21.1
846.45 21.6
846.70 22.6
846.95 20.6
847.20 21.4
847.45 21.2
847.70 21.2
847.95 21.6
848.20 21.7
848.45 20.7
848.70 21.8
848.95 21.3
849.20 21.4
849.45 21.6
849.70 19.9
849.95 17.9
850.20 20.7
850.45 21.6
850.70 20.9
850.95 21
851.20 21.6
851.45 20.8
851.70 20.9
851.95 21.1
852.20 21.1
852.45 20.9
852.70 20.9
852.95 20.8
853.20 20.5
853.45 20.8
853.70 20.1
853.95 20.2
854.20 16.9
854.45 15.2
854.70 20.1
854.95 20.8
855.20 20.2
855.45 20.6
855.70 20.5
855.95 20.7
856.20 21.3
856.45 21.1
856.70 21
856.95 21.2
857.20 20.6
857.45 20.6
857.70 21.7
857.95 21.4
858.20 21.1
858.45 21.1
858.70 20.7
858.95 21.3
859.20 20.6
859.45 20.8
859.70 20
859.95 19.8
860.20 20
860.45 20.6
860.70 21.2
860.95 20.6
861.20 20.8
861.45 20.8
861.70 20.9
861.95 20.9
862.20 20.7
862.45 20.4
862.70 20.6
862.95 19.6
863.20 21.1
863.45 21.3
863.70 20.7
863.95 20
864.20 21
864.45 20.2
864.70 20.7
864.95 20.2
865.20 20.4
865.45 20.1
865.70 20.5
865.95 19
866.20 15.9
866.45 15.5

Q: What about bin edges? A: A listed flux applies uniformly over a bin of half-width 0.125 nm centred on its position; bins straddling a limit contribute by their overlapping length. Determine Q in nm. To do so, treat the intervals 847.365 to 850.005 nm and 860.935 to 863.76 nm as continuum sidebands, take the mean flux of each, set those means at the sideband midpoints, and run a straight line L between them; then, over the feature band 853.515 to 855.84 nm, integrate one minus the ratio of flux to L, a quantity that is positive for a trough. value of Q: 0.16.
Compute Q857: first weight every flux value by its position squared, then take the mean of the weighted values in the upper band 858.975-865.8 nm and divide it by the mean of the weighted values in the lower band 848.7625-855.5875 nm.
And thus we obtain 1.03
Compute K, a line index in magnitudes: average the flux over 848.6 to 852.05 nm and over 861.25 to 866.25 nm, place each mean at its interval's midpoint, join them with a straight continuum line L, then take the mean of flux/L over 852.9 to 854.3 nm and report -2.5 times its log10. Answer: 0.05 mag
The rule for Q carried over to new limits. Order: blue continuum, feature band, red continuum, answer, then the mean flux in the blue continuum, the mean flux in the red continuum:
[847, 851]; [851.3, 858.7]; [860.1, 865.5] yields 0.113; 21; 20.6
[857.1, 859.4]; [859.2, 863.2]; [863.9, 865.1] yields 0.040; 21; 20.4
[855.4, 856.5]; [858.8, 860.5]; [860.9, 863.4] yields 0.024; 20.8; 20.7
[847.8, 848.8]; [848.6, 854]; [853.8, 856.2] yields -0.058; 21.4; 19.6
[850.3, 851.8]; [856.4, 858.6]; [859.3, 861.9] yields -0.036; 21.1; 20.6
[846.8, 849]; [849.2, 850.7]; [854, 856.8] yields 0.030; 21.3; 19.9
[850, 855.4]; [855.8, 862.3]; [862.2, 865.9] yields -0.138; 20.3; 20.5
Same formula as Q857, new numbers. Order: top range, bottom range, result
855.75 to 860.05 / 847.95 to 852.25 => 1.01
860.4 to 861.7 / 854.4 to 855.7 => 1.07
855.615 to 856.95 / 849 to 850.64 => 1.03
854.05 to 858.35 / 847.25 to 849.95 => 0.98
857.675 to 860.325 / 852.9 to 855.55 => 1.07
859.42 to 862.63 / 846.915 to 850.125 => 1.01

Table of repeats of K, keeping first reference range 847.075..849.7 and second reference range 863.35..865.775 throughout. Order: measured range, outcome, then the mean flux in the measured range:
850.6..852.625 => 0.01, 21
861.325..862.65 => -0.01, 20.7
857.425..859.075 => -0.02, 21.2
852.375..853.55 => 0.02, 20.8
